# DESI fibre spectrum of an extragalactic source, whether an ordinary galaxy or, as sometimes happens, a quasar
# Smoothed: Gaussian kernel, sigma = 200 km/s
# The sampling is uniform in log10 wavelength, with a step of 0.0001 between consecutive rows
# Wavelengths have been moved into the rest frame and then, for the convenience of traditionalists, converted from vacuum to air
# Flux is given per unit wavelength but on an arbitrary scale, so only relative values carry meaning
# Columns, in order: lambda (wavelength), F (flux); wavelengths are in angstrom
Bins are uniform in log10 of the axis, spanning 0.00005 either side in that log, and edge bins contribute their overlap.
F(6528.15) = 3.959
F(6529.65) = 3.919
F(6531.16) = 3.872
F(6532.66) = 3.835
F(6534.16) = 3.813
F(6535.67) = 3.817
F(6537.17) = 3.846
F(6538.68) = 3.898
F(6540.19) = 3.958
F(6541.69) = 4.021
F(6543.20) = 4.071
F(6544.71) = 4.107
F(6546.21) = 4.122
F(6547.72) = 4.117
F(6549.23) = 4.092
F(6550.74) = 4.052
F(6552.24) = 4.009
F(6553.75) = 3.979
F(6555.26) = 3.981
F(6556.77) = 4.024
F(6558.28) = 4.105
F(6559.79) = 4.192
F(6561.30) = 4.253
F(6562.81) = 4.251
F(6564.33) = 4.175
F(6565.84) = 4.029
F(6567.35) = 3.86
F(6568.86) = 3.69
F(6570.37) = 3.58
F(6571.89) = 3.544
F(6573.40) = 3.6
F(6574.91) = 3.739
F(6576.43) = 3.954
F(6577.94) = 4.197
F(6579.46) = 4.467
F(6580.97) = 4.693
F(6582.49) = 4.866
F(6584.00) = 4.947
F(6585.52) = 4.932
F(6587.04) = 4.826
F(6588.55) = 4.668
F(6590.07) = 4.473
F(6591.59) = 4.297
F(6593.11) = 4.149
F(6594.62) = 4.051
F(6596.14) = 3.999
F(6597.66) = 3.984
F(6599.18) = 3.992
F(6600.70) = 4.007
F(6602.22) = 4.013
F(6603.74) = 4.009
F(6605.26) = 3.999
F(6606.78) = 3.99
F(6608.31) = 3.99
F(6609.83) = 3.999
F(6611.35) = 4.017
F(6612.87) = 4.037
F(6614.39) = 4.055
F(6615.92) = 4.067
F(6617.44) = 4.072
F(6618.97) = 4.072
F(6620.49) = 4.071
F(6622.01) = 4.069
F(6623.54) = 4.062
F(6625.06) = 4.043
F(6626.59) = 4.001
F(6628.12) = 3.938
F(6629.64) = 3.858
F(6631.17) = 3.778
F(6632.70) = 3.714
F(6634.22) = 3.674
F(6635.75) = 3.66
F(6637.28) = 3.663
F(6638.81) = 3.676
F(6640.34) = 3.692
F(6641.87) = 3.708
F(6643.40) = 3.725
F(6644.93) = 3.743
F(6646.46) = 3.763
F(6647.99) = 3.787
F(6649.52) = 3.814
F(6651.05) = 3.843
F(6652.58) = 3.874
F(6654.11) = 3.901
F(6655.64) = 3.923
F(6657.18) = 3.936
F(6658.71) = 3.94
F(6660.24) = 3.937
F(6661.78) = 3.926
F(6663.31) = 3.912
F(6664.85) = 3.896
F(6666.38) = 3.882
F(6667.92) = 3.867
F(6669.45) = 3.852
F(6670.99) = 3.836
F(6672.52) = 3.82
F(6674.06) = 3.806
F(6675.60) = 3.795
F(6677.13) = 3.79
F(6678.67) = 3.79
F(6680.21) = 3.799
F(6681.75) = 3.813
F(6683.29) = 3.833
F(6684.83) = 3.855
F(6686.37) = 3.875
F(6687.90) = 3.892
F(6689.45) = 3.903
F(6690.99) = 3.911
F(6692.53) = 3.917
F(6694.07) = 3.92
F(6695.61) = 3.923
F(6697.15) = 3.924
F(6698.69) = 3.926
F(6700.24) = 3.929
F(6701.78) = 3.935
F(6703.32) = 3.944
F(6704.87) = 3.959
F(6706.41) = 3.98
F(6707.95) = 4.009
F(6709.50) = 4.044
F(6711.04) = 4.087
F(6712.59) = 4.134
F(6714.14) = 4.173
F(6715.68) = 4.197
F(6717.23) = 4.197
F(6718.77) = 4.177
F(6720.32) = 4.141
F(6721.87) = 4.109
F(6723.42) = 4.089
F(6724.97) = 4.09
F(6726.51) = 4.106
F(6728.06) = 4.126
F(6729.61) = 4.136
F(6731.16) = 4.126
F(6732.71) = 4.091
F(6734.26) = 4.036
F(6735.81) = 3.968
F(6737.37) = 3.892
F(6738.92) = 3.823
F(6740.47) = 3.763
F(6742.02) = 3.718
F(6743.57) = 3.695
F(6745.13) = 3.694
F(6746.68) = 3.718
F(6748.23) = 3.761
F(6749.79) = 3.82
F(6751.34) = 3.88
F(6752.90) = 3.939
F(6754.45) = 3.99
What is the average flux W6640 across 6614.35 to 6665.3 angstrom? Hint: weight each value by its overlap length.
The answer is 3.87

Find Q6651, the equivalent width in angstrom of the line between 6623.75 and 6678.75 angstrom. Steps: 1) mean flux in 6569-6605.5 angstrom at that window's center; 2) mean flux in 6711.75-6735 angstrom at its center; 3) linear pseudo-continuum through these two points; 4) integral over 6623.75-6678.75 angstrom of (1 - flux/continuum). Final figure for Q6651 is 4.5 angstrom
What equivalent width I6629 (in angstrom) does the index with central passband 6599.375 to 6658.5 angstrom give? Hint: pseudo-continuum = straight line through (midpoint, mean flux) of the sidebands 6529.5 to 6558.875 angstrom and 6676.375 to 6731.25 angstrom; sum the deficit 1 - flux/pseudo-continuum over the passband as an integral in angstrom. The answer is 1.27 angstrom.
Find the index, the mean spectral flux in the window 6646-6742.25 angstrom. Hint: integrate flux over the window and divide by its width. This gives 3.94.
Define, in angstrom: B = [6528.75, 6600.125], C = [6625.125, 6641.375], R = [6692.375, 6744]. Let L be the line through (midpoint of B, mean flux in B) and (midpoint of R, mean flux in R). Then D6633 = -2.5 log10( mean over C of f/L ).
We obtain 0.08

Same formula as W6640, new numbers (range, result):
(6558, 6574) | 3.93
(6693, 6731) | 4.05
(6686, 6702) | 3.92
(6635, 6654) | 3.75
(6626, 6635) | 3.82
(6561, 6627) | 4.13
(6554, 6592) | 4.21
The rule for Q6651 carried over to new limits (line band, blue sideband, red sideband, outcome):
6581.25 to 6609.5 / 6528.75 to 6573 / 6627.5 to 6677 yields -2.8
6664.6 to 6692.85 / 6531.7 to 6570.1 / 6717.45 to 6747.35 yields 1.0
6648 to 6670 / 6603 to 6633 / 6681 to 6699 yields 0.3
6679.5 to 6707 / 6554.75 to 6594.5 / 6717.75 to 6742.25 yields 1.2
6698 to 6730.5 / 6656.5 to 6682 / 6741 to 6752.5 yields -2.3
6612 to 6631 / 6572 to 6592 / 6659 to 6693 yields 0.7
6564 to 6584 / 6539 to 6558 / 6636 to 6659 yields -0.4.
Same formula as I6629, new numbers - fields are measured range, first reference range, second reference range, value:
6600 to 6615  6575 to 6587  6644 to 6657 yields 0.9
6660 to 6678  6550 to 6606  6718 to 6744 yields 0.9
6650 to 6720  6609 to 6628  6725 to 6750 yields 0.7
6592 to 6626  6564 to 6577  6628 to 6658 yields -2.3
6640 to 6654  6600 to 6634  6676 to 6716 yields 0.7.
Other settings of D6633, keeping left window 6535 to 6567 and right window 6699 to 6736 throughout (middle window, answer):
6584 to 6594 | -0.13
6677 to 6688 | 0.07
